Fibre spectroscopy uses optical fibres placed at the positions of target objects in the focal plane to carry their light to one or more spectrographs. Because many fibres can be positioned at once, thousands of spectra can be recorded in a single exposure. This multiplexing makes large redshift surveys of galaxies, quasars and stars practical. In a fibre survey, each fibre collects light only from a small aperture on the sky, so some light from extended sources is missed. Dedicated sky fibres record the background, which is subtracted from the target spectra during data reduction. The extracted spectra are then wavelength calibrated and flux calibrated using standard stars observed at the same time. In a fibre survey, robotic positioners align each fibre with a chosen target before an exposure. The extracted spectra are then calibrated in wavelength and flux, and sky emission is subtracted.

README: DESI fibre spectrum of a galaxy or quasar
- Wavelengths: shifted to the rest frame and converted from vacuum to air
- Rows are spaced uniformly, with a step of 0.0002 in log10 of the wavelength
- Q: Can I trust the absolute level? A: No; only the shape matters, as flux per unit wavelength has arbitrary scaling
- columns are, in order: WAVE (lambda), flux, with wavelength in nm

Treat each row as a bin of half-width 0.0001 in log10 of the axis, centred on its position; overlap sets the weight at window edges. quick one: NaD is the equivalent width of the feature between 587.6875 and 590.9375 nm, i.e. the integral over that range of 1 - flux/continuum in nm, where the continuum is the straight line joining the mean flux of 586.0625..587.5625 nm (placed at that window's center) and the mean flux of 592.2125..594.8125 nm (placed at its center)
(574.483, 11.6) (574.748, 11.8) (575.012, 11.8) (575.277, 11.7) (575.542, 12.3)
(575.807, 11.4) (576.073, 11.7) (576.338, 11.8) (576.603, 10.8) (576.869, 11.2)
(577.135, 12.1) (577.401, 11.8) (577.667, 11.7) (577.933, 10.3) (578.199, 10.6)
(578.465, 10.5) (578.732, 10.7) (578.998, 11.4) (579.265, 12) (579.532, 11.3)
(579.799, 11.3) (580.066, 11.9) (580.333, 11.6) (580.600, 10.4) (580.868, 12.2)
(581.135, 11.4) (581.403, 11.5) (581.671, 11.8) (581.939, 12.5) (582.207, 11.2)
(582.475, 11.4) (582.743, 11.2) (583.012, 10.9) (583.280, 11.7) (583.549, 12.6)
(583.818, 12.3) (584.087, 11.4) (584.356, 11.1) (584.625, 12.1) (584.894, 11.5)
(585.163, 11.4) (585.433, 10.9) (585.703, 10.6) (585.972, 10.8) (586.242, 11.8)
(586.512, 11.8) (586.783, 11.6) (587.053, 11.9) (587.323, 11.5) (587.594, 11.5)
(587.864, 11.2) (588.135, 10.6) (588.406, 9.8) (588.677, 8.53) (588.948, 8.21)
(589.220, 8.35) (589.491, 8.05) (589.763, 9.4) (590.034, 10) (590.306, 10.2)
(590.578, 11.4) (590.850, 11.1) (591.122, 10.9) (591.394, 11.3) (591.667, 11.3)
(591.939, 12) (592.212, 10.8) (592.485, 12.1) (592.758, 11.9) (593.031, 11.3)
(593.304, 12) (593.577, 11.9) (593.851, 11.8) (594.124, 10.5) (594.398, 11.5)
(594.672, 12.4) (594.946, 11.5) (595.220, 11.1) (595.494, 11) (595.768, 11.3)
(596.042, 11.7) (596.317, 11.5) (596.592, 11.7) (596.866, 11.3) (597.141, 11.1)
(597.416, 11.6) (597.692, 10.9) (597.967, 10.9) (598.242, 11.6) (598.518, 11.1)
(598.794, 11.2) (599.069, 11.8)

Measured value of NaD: 0.54 nm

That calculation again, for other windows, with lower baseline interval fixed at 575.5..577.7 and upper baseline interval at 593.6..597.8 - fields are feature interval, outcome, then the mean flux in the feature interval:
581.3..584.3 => -0.03 nm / 11.7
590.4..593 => 0.01 nm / 11.4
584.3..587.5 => 0.02 nm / 11.4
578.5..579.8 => 0.03 nm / 11.3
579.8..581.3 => 0.01 nm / 11.5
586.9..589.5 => 0.32 nm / 10.1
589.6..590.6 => 0.12 nm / 10.1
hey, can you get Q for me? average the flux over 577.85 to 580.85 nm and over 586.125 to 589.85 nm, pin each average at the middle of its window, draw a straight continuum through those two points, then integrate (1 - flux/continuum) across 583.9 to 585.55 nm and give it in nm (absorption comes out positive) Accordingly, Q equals -0.13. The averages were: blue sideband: 11.1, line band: 11.4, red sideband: 10.3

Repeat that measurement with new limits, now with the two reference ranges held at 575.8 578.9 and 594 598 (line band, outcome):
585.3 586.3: 0.027 nm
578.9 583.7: -0.144 nm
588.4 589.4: 0.243 nm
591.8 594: -0.076 nm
